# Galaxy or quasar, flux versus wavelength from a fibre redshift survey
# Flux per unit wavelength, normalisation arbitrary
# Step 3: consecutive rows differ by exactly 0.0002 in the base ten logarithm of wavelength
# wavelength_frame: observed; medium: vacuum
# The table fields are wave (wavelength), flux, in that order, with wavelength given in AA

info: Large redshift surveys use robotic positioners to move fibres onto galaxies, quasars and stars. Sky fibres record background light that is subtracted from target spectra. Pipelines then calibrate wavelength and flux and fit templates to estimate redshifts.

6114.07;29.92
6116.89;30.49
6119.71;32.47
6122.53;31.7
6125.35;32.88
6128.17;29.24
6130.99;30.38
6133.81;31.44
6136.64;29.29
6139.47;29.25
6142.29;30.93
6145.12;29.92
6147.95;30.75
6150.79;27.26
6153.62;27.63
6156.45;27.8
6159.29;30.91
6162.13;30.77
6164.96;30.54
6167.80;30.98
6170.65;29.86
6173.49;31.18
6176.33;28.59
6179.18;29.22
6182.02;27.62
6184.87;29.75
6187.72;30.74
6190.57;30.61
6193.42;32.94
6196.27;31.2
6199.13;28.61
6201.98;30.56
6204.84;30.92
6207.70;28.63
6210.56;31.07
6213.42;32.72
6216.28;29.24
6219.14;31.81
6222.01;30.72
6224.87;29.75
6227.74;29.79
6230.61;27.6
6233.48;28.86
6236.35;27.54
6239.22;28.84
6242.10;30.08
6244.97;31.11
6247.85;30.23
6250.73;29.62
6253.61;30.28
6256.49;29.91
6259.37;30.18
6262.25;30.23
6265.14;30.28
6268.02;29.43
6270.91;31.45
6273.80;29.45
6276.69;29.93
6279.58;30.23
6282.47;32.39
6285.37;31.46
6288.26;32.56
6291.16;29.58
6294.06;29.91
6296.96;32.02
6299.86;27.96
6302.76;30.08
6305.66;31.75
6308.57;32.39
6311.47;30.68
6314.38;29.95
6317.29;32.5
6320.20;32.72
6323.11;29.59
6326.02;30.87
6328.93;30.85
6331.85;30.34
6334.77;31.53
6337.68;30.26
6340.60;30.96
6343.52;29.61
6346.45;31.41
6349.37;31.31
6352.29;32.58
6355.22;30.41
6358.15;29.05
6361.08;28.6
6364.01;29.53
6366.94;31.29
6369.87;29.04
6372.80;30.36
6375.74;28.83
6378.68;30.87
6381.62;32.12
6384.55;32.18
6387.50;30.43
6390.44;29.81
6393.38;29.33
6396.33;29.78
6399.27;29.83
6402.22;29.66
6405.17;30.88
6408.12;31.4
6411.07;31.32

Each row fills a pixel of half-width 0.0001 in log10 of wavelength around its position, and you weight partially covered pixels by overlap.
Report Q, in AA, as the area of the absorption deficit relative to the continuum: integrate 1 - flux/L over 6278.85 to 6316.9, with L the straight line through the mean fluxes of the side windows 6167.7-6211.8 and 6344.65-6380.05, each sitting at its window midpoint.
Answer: -0.9 AA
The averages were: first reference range 30.1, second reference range 30.3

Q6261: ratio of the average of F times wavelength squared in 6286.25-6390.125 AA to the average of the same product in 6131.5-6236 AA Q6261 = 1.1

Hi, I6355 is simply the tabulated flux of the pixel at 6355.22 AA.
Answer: 30.41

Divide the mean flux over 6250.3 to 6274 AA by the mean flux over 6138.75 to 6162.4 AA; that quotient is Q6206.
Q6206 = 1.02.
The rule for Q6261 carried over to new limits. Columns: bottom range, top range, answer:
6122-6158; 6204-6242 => 1.03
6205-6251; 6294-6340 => 1.06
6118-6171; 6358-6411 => 1.08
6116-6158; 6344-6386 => 1.09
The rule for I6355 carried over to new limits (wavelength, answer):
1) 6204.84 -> 30.92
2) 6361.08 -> 28.6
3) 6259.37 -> 30.18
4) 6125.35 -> 32.88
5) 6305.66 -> 31.75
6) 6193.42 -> 32.94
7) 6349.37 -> 31.31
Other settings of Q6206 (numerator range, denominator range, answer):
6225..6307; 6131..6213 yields 1.00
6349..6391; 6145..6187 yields 1.03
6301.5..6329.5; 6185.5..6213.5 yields 1.02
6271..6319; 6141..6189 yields 1.04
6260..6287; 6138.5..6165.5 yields 1.03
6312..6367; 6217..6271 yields 1.03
